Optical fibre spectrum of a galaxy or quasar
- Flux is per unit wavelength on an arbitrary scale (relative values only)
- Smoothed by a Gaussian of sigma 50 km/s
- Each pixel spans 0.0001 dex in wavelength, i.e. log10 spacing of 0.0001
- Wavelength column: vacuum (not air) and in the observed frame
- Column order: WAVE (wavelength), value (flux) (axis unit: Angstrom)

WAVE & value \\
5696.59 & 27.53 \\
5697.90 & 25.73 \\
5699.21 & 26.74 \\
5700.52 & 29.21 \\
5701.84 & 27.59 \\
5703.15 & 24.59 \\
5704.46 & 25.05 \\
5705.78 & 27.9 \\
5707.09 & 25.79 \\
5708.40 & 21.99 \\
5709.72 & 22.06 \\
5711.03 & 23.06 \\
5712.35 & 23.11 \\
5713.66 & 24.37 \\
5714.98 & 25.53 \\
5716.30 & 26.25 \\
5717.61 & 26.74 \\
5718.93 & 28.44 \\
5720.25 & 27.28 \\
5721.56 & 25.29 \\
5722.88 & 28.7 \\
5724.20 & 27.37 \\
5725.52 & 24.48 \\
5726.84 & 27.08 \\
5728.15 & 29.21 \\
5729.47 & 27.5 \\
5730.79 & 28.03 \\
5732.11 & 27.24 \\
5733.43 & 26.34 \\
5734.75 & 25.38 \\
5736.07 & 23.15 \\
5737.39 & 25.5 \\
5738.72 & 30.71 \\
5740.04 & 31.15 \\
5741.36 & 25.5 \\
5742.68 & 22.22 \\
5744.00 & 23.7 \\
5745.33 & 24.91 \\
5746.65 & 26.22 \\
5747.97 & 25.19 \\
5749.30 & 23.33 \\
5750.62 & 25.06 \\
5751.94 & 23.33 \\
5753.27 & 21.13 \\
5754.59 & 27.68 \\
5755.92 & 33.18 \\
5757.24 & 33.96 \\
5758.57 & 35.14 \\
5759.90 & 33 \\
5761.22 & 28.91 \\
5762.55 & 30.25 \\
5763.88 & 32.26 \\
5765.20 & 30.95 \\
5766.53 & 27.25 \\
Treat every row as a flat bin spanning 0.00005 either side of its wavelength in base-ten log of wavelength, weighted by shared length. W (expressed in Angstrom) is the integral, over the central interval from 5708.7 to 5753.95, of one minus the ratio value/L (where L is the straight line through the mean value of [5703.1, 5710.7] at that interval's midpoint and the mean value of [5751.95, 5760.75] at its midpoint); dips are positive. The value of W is 2.5 Angstrom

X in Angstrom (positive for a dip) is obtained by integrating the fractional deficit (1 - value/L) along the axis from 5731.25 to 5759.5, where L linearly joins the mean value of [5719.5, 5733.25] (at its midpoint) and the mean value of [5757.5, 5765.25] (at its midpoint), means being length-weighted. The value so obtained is 2.9 Angstrom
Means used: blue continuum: 27.2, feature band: 26.7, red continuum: 31.9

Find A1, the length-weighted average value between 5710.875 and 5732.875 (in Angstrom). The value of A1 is 26.5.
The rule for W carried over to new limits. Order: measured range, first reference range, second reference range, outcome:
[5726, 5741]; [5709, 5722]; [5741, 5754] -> -1.7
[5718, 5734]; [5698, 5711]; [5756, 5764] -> 0.5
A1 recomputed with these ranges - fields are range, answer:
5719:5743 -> 26.9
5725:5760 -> 26.9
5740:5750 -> 24.9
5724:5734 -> 27.2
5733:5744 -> 26.1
